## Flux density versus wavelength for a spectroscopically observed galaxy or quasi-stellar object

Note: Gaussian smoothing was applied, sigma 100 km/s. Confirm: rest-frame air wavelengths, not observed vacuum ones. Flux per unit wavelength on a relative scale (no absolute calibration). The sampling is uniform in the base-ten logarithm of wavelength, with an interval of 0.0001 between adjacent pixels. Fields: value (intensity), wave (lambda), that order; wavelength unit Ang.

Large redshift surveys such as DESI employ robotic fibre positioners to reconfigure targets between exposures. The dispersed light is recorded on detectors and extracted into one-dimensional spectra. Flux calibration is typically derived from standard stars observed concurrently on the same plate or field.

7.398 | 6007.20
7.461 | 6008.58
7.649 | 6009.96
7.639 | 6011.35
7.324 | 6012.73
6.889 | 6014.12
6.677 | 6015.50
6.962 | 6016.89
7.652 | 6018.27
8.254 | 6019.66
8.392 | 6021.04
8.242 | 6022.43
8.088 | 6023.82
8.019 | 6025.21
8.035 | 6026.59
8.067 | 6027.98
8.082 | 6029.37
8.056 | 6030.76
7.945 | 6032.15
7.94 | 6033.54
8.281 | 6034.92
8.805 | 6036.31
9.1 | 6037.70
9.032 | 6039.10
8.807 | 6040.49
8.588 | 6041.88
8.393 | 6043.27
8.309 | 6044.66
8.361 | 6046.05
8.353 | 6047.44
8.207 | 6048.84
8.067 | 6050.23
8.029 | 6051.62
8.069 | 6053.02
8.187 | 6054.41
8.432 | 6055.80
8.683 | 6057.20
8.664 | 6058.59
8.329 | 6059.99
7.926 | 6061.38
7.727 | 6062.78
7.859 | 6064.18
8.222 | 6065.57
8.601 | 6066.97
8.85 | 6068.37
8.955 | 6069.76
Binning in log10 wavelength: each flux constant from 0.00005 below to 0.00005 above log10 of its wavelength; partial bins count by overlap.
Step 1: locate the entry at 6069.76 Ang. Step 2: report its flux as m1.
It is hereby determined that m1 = 8.955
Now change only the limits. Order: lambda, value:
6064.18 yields 7.859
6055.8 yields 8.432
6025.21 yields 8.019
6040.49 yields 8.807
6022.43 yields 8.242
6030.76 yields 8.056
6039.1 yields 9.032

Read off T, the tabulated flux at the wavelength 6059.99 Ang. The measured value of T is 8.329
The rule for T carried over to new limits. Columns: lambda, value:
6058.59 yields 8.664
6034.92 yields 8.281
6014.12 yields 6.889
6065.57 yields 8.222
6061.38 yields 7.926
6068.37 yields 8.85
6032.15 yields 7.945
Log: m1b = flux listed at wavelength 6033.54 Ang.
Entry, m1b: 7.94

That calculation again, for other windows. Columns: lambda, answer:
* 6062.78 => 7.727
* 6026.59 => 8.035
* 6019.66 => 8.254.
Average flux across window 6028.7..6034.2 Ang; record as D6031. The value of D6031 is 8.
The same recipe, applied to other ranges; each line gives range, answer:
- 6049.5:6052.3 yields 8.07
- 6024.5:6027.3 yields 8.03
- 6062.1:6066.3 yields 7.94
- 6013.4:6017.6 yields 6.85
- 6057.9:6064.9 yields 8.1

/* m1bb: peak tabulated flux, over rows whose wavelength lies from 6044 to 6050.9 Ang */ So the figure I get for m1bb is 8.361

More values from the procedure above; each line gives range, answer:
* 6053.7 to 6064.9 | 8.683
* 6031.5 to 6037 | 8.805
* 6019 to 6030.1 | 8.392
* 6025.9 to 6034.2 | 8.082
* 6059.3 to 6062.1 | 8.329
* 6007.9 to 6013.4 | 7.649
